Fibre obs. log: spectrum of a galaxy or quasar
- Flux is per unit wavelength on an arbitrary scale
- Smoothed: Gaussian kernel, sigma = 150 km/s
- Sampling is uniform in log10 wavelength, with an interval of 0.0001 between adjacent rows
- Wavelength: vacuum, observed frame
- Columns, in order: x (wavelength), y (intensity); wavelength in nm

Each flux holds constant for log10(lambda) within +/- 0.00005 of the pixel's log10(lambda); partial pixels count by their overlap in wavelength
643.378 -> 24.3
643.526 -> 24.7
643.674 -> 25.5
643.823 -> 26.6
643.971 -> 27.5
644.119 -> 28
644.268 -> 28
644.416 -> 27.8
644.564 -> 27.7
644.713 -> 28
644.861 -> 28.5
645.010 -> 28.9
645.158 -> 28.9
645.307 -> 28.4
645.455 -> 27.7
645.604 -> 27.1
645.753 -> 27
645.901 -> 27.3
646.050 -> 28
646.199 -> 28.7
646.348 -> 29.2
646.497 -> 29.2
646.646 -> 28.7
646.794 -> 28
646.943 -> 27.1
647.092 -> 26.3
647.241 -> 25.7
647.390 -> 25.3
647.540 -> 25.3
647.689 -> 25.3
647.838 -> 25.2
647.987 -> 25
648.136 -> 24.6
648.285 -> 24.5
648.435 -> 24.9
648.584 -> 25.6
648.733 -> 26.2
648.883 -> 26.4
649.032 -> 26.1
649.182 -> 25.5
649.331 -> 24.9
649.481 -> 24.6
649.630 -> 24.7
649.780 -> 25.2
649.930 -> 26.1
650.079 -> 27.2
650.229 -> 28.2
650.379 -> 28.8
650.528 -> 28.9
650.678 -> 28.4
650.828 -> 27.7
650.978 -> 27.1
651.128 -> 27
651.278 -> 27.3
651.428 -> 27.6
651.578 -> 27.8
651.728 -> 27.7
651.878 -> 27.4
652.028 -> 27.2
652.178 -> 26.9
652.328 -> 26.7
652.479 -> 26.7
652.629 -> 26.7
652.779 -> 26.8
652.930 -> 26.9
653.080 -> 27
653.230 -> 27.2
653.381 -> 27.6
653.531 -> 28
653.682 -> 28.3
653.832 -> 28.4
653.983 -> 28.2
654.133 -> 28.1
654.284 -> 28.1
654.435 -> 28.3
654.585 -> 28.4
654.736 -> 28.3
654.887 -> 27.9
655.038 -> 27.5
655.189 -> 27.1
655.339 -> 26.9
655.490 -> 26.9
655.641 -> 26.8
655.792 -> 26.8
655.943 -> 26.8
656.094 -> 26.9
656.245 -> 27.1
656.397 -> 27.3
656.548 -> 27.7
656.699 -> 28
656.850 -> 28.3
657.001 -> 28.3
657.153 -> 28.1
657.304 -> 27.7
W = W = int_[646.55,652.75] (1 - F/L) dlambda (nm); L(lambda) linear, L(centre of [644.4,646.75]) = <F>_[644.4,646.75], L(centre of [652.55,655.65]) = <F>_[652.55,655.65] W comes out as 0.31 nm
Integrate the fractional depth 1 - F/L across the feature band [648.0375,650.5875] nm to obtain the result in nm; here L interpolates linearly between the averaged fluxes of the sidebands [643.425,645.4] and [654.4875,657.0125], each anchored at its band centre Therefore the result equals 0.14 nm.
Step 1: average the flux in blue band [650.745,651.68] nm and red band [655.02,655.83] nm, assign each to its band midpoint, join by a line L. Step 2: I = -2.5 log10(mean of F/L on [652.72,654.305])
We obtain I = -0.02 mag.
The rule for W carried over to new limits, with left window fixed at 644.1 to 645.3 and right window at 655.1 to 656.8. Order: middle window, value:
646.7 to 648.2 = 0.12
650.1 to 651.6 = -0.01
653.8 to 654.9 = -0.04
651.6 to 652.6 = 0.01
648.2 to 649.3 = 0.09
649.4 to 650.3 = 0.06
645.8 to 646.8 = -0.01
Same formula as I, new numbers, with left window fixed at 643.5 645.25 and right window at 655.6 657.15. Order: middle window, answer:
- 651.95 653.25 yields 0.02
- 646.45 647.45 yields 0.01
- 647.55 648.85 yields 0.10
